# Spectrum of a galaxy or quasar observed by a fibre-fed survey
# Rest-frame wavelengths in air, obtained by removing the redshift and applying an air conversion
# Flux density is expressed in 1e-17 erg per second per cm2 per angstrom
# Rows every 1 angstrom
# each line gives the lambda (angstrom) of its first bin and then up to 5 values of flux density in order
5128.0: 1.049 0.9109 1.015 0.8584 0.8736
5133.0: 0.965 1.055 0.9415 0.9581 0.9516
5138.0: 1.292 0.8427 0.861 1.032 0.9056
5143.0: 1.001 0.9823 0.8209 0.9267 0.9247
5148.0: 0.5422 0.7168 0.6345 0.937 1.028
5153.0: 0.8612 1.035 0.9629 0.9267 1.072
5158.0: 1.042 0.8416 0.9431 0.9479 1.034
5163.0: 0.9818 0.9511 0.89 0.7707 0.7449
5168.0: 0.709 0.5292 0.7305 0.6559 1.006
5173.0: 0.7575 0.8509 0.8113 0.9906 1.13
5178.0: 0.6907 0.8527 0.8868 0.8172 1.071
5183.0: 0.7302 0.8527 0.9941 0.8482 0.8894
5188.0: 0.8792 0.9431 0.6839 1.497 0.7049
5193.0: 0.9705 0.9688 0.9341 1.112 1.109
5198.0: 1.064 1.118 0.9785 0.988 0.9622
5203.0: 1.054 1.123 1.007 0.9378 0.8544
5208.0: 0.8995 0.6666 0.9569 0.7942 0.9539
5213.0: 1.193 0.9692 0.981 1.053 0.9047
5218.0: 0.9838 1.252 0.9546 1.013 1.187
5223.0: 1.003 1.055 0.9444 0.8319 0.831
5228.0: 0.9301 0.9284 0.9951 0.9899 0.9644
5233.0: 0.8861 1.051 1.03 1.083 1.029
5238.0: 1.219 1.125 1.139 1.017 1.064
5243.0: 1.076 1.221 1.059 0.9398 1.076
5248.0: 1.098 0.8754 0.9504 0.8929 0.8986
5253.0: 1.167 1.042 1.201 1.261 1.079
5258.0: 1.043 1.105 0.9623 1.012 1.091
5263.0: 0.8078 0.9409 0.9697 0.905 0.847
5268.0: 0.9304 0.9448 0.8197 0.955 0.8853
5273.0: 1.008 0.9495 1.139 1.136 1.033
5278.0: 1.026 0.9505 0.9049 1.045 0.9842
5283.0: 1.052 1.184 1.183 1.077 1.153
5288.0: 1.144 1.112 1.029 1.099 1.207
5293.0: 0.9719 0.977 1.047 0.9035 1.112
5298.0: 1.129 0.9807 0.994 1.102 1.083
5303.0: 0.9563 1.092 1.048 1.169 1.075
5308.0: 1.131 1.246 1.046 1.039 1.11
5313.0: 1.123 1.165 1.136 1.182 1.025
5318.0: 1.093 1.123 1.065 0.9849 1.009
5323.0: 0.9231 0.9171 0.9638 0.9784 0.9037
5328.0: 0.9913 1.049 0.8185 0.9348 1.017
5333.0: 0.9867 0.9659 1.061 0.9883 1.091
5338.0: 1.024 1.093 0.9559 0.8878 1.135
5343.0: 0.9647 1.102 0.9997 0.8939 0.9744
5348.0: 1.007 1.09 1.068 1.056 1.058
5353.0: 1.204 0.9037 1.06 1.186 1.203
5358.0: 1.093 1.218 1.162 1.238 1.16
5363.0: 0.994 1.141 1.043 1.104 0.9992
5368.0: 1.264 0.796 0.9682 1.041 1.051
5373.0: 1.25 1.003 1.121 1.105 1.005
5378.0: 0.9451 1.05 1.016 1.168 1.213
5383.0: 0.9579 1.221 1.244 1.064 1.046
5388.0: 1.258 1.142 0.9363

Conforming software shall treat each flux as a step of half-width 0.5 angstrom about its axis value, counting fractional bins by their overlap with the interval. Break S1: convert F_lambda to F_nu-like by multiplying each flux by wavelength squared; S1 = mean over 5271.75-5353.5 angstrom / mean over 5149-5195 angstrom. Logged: 1.24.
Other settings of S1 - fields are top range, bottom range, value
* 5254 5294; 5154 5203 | 1.17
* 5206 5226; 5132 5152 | 1.10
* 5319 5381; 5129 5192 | 1.24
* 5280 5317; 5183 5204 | 1.16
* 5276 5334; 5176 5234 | 1.13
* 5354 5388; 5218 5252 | 1.13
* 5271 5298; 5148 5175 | 1.28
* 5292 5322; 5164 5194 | 1.31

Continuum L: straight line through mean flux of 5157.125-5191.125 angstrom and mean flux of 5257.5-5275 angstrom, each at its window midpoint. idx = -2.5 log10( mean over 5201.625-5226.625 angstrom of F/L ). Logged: -0.08 mag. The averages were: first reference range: 0.876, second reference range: 0.957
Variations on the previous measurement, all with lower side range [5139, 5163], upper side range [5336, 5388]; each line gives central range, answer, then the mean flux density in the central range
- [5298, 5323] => -0.05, 1.08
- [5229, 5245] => -0.08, 1.06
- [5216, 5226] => -0.06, 1.02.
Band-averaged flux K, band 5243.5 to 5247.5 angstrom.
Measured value 1.07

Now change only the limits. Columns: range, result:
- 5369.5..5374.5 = 1.06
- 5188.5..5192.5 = 0.957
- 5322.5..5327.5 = 0.937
